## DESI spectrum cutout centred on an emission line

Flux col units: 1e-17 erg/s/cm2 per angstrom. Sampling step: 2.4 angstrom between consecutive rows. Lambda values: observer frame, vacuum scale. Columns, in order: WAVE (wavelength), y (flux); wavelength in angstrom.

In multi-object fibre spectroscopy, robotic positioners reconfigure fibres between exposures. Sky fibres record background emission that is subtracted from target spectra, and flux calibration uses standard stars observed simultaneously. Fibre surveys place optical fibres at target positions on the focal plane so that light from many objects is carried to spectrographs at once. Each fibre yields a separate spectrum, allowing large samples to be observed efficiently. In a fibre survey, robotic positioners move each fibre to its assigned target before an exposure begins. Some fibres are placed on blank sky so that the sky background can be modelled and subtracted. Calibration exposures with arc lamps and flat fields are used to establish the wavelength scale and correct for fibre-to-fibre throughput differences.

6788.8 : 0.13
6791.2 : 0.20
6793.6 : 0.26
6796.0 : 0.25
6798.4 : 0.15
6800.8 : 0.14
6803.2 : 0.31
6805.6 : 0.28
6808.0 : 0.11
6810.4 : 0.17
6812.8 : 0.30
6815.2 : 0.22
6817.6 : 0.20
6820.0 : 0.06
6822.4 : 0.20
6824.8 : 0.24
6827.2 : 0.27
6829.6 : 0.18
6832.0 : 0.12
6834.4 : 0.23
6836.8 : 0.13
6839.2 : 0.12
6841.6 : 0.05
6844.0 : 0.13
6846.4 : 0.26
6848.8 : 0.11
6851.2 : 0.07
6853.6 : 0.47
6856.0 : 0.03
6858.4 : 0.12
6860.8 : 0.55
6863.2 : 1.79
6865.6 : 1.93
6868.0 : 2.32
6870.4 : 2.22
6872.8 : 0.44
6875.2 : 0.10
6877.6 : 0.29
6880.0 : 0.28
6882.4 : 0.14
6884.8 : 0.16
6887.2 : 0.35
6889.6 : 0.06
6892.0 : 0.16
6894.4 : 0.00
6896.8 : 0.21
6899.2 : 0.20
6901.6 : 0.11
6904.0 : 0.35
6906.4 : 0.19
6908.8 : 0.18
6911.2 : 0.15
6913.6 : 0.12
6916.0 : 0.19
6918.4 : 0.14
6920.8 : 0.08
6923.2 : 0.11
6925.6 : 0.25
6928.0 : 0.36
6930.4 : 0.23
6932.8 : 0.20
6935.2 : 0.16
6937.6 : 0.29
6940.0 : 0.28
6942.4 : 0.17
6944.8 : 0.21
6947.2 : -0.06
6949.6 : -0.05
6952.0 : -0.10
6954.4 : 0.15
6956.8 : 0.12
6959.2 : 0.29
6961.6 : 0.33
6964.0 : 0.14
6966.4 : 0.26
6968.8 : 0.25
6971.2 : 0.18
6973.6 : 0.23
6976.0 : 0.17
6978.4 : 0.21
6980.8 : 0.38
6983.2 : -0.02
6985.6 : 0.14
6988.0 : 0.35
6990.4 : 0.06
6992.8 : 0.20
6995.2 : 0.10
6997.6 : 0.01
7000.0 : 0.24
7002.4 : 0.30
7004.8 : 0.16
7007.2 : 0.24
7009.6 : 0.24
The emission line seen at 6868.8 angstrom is [O II] 3727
